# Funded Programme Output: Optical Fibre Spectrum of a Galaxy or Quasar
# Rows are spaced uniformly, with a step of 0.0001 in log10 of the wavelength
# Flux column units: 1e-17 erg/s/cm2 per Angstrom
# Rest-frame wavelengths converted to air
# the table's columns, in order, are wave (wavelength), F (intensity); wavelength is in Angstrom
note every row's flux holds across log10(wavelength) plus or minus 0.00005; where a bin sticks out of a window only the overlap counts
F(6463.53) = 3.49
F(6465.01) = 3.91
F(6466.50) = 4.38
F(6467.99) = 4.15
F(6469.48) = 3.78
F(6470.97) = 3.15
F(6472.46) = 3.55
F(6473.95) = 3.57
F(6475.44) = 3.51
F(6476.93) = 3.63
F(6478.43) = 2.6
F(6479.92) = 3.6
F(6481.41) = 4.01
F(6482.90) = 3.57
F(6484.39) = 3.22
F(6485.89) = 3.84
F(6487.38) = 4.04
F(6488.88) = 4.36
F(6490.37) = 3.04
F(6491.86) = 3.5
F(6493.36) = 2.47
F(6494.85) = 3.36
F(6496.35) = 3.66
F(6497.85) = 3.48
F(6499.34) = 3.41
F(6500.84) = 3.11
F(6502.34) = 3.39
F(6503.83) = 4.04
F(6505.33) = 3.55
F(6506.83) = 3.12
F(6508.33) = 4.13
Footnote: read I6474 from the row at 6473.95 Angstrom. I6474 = 3.57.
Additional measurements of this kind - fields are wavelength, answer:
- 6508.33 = 4.13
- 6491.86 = 3.5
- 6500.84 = 3.11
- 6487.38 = 4.04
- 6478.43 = 2.6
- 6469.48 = 3.78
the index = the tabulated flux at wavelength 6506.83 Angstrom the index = 3.12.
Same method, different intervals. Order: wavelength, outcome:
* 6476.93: 3.63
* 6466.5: 4.38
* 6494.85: 3.36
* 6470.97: 3.15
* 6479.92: 3.6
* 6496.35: 3.66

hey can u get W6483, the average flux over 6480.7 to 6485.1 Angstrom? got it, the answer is 3.6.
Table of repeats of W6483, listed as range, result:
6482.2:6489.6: 3.8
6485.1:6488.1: 3.93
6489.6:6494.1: 3.01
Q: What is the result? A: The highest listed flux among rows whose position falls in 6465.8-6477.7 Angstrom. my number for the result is 4.38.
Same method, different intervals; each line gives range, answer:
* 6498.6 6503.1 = 3.41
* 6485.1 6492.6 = 4.36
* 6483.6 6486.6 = 3.84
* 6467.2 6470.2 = 4.15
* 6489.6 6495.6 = 3.5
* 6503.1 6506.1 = 4.04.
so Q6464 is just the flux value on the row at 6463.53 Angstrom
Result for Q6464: 3.49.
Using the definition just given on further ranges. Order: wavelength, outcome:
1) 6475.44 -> 3.51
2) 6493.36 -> 2.47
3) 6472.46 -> 3.55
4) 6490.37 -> 3.04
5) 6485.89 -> 3.84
